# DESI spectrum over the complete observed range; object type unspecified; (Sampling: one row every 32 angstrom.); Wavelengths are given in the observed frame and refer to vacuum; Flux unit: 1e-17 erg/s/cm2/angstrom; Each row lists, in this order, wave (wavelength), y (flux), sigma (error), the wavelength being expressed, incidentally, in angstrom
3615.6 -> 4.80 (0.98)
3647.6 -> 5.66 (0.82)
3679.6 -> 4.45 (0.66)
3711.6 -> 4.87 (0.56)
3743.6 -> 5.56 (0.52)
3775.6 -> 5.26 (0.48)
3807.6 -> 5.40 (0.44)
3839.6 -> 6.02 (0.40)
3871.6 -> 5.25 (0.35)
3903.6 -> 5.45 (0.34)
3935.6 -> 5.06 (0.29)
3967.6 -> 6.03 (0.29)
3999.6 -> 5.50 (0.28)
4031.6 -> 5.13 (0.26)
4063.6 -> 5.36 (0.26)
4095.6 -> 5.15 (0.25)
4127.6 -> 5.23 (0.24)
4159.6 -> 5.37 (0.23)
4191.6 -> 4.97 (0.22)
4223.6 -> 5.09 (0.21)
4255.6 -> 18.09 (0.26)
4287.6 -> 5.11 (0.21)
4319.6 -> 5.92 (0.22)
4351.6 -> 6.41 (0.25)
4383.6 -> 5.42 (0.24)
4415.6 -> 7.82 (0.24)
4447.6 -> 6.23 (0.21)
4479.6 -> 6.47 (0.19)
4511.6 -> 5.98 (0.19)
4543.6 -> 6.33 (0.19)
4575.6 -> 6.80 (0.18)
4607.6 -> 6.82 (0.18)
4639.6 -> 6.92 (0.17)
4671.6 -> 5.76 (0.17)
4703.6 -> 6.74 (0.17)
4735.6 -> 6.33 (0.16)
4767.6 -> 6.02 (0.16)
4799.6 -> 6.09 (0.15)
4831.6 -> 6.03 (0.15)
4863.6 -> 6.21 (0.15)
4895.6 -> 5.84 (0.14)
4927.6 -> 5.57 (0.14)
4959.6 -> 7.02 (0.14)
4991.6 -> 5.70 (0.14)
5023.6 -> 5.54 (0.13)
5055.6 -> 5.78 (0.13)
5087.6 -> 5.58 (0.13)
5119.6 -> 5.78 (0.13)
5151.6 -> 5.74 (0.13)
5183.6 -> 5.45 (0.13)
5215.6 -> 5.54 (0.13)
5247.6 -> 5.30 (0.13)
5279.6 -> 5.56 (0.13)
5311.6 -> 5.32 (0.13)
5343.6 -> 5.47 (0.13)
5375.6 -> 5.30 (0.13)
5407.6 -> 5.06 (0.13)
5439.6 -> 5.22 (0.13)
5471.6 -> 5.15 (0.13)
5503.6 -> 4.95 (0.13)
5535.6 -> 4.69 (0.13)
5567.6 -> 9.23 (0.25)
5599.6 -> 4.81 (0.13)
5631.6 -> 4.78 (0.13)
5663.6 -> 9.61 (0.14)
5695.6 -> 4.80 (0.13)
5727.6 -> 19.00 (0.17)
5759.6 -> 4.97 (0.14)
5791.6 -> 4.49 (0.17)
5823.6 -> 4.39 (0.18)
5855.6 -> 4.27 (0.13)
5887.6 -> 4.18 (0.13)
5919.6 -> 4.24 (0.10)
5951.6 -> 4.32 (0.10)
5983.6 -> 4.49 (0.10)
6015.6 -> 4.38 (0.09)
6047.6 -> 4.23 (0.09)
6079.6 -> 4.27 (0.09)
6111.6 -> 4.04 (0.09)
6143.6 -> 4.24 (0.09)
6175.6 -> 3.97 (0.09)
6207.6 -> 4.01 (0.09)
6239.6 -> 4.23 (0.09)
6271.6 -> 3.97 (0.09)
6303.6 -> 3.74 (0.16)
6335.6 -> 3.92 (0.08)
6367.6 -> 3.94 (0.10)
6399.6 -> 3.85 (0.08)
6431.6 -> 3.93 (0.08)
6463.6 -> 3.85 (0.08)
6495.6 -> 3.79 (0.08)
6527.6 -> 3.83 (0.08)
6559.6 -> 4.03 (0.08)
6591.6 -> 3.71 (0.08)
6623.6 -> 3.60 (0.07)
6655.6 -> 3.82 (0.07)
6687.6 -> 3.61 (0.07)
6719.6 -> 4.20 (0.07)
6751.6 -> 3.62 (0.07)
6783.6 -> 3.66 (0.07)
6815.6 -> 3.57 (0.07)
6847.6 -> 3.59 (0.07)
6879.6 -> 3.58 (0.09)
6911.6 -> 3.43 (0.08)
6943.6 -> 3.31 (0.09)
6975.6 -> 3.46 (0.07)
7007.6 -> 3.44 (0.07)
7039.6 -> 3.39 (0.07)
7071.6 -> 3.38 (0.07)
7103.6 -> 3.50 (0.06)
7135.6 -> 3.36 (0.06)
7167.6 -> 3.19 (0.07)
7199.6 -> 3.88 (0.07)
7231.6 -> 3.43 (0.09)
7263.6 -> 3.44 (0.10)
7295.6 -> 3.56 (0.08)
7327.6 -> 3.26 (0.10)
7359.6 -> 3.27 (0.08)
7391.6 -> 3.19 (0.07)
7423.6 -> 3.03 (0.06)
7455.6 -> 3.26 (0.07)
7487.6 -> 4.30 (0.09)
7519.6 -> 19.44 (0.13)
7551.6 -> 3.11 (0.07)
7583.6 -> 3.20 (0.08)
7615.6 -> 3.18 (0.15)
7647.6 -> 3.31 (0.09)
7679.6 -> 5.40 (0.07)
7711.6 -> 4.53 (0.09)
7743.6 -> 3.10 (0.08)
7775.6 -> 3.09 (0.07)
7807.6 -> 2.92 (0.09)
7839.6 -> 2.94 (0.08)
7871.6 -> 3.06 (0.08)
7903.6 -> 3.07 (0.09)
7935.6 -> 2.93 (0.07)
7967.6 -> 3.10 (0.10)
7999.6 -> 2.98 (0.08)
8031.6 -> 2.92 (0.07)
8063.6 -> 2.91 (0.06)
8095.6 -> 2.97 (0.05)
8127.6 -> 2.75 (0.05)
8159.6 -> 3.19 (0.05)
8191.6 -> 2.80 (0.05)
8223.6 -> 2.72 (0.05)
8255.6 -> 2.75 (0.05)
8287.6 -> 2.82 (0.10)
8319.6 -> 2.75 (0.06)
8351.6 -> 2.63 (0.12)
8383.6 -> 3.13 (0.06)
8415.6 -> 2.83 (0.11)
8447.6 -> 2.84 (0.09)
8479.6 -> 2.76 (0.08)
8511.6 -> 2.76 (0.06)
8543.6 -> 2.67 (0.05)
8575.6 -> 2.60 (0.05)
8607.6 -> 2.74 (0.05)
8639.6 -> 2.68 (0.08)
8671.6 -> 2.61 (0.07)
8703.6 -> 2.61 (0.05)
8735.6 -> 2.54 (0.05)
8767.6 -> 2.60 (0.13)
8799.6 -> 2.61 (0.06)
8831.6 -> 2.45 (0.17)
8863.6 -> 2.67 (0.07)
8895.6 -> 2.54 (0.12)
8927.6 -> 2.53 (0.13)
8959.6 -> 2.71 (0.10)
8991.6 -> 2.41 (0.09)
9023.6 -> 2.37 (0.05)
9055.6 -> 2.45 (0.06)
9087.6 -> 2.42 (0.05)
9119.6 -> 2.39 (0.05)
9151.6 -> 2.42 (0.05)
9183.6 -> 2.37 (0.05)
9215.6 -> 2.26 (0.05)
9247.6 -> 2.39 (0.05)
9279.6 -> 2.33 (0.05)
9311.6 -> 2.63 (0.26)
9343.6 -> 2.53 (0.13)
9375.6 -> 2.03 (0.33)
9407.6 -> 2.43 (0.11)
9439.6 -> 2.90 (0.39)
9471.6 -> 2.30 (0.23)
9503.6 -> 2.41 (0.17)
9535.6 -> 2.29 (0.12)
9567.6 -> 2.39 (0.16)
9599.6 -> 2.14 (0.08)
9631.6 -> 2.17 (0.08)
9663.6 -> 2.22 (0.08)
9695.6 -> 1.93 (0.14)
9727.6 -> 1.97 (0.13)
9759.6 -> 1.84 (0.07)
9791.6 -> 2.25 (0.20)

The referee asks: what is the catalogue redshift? 0.14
